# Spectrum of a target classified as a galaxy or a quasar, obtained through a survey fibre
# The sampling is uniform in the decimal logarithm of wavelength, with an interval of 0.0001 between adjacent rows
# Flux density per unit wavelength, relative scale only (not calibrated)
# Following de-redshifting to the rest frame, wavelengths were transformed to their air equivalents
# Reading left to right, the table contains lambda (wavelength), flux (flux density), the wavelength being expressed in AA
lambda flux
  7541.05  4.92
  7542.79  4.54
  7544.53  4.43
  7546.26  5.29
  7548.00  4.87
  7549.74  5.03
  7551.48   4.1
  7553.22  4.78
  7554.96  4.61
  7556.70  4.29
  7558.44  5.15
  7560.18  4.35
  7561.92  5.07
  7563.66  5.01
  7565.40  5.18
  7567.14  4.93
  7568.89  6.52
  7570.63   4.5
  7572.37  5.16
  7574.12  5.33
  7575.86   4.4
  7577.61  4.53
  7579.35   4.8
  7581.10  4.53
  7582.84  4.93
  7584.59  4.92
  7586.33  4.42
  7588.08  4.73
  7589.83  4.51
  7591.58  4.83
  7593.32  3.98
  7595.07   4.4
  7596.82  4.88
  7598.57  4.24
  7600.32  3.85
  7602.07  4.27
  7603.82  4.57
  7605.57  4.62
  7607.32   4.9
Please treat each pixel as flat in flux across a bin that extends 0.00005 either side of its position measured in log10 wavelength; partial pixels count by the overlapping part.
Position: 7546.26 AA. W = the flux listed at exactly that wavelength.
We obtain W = 5.29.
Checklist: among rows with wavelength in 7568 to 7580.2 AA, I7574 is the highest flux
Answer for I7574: 6.52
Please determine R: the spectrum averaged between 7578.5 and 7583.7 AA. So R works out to 4.75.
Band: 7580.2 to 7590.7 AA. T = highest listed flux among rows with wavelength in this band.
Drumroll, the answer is 4.93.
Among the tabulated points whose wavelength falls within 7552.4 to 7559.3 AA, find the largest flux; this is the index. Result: 5.15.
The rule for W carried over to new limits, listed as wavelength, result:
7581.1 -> 4.53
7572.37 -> 5.16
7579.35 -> 4.8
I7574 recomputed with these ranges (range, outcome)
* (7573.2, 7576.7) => 5.33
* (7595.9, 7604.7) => 4.88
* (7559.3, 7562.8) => 5.07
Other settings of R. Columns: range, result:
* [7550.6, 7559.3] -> 4.58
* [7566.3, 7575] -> 5.29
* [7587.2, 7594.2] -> 4.51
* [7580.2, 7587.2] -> 4.7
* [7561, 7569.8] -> 5.33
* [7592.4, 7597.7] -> 4.43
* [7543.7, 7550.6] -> 4.91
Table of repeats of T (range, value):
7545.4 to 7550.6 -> 5.29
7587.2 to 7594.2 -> 4.83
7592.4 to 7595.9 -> 4.4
